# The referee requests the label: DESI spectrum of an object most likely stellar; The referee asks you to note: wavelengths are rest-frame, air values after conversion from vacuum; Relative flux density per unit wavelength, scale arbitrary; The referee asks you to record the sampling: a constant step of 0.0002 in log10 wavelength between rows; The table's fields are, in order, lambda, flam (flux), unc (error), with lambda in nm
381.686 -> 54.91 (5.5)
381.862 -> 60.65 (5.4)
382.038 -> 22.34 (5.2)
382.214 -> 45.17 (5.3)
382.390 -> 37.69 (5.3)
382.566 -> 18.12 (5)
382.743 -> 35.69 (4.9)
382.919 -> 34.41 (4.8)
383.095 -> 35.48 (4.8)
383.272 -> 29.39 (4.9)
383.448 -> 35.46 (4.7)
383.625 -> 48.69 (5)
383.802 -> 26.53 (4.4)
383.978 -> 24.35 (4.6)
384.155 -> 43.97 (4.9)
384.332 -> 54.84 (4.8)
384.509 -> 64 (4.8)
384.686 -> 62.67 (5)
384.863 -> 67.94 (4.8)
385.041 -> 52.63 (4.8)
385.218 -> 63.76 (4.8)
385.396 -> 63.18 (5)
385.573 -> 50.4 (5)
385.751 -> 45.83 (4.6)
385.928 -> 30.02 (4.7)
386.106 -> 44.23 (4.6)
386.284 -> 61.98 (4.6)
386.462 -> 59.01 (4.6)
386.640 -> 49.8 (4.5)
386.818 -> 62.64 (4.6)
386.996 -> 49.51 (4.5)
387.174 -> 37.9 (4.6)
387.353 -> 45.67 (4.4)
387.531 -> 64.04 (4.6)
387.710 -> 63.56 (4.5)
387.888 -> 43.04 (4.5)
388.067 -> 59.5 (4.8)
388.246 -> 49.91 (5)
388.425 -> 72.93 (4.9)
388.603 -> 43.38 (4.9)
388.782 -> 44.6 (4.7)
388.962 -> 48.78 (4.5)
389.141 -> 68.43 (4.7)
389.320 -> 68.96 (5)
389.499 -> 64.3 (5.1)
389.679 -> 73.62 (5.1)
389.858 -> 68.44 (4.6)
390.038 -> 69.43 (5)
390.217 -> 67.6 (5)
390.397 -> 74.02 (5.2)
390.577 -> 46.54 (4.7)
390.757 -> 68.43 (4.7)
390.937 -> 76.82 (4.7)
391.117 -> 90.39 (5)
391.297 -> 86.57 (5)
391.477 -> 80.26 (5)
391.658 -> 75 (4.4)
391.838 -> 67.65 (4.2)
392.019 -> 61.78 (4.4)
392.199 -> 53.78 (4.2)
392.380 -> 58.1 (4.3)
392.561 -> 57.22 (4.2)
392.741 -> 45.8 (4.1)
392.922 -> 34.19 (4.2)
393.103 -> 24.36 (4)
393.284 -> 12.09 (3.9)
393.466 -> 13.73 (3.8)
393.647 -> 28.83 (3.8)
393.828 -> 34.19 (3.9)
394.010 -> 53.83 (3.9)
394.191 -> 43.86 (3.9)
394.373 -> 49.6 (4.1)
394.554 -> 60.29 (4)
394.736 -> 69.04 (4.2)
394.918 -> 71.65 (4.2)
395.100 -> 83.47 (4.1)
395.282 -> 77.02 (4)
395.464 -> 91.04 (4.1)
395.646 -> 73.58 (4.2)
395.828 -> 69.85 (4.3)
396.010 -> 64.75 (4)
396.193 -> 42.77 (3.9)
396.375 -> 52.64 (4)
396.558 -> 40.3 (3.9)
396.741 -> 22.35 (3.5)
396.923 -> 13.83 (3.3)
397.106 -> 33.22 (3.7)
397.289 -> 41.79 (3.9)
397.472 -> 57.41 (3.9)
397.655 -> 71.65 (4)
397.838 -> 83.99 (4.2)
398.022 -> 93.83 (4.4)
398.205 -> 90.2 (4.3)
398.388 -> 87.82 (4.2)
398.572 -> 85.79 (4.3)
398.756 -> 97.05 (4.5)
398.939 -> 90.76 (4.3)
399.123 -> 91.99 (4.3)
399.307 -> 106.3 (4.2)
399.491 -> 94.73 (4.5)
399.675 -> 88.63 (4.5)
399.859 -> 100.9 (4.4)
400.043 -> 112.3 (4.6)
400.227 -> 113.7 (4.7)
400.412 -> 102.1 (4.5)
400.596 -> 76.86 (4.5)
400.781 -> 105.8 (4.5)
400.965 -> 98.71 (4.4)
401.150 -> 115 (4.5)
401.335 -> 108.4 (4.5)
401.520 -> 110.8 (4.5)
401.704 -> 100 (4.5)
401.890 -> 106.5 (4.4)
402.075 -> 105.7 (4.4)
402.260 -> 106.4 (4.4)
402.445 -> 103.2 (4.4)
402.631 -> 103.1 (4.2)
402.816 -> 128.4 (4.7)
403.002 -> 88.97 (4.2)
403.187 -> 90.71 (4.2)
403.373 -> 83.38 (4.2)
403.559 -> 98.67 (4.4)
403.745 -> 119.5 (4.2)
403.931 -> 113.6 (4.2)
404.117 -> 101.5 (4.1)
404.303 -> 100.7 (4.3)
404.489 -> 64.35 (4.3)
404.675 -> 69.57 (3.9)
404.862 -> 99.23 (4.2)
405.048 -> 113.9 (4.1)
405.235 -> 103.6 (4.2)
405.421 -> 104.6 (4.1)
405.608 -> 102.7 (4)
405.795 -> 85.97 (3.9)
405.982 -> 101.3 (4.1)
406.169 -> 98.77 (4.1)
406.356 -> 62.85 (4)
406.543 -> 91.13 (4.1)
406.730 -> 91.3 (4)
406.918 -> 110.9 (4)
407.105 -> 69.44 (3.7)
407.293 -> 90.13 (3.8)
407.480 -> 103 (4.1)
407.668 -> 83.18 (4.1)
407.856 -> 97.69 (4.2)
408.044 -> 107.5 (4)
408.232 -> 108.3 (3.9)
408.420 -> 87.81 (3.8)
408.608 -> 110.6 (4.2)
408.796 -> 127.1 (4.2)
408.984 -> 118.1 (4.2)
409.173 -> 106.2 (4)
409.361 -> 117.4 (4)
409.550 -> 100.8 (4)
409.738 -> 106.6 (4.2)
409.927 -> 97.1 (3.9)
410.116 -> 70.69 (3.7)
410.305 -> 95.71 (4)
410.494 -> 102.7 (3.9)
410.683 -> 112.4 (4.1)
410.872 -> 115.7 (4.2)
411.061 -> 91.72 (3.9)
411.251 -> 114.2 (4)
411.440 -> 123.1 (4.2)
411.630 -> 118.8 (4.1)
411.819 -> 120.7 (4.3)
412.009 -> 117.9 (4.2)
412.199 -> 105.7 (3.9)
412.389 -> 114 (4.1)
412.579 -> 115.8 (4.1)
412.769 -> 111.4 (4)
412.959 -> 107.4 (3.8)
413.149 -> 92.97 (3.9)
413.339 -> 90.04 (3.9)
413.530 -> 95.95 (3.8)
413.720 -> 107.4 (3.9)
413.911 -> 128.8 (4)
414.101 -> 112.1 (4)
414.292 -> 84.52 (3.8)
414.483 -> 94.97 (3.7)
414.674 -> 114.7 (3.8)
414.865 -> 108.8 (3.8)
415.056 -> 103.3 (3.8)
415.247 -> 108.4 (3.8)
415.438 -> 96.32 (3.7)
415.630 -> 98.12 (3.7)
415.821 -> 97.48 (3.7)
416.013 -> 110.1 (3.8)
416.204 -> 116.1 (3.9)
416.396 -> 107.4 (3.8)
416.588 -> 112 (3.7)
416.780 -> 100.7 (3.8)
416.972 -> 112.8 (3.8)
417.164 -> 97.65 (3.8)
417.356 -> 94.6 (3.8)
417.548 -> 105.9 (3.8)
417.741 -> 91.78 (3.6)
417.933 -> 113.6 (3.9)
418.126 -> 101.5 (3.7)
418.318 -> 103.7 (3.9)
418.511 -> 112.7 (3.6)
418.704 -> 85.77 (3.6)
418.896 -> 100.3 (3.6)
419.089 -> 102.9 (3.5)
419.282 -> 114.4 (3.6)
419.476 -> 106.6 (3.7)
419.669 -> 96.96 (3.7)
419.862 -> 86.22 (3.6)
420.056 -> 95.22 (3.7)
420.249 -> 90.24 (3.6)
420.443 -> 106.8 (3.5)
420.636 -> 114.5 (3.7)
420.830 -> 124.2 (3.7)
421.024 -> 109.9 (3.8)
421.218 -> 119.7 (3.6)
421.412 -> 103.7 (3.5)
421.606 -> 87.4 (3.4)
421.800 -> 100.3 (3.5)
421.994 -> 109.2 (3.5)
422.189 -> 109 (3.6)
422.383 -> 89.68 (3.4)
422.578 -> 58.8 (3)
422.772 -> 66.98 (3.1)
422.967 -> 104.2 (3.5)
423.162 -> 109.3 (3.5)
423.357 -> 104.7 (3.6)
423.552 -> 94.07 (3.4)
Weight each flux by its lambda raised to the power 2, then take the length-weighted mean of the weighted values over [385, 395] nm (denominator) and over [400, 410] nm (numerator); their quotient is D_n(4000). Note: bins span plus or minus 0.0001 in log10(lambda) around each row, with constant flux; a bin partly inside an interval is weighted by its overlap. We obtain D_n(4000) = 1.9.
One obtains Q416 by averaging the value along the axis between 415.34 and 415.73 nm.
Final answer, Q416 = 97.3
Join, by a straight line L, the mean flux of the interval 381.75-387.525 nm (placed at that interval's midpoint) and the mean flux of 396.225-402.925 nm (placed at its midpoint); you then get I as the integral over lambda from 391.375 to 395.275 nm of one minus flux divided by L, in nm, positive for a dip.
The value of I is 0.988 nm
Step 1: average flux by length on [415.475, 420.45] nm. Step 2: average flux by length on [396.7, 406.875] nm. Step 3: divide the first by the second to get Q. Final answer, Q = 1.11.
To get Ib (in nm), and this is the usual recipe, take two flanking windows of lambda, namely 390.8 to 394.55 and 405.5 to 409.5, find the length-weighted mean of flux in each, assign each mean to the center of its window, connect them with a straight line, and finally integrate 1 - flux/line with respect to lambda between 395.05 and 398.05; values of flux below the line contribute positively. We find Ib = 0.27 nm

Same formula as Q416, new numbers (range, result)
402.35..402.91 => 111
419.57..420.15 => 92.8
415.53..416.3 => 105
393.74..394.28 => 44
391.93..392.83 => 55.4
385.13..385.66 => 59.1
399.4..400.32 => 102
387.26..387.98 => 54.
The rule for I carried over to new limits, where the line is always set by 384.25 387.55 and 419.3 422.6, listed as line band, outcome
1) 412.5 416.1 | -0.44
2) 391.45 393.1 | 0.16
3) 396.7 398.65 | 0.21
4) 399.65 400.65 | -0.37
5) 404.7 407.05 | -0.43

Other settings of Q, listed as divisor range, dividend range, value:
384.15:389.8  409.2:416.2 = 1.90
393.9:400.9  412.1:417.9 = 1.42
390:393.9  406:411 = 1.79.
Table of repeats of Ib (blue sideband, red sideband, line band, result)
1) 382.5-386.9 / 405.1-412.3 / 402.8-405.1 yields -0.14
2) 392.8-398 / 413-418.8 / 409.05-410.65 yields -0.23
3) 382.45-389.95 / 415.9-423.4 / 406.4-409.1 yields -0.49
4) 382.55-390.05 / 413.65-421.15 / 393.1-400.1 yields 0.48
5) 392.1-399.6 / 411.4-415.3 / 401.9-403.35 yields -0.44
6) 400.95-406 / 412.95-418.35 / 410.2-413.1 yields -0.22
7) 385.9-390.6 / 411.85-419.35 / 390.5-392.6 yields -0.20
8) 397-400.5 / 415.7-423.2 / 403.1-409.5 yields -0.43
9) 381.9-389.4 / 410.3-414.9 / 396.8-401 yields -0.29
